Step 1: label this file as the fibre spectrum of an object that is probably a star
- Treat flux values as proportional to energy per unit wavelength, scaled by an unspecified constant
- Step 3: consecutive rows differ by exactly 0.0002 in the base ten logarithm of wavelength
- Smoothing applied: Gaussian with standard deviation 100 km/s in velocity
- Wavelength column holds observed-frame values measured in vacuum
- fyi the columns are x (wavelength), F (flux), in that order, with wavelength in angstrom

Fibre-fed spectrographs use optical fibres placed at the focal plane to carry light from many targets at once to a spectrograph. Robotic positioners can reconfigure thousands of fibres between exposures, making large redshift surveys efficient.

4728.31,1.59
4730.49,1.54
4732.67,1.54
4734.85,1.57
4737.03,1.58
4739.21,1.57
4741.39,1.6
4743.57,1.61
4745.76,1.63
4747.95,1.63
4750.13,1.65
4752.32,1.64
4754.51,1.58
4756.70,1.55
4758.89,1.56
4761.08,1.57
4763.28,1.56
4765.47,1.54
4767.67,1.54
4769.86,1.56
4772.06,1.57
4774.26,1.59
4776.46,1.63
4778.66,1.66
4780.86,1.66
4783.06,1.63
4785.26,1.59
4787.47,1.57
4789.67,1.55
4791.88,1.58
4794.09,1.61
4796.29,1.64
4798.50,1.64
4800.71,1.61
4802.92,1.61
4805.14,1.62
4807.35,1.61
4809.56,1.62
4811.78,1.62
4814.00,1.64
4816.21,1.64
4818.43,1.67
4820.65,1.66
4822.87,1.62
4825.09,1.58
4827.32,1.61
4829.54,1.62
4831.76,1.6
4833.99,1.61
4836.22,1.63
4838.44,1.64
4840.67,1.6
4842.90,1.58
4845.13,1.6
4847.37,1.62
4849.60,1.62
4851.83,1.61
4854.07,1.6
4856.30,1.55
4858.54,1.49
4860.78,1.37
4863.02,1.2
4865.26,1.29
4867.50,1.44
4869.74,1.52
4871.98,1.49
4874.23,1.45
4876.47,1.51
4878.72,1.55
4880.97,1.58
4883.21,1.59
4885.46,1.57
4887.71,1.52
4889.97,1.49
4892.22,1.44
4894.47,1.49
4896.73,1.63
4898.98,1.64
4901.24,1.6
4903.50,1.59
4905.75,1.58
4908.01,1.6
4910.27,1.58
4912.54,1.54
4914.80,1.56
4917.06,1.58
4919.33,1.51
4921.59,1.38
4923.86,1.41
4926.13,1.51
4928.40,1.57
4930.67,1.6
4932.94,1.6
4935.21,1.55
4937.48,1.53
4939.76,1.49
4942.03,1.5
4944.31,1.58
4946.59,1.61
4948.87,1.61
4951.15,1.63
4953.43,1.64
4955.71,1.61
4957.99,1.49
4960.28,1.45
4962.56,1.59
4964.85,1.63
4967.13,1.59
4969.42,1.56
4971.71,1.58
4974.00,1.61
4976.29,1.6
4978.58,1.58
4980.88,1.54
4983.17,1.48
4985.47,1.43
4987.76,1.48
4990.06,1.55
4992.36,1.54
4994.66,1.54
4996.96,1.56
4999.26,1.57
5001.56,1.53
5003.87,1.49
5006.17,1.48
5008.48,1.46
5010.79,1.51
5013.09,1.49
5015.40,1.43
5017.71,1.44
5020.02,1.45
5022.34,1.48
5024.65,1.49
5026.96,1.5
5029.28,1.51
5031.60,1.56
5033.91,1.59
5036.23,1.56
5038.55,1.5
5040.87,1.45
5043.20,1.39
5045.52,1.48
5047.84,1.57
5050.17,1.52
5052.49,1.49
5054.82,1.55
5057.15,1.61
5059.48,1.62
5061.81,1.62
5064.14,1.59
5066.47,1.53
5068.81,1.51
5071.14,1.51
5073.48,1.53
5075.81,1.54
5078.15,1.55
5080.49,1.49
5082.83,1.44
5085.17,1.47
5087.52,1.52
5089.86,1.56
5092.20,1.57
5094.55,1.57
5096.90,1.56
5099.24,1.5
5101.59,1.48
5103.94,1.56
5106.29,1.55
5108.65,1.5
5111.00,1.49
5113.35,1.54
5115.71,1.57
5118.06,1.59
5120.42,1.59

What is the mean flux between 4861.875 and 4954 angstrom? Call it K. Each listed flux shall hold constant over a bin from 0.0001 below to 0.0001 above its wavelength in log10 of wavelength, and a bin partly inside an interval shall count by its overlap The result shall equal 1.53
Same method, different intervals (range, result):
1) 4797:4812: 1.62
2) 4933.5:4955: 1.57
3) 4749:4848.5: 1.61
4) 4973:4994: 1.53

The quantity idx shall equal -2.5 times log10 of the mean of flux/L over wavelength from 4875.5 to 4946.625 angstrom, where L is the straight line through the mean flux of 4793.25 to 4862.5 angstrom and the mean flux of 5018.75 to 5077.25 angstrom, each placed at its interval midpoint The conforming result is 0.02 mag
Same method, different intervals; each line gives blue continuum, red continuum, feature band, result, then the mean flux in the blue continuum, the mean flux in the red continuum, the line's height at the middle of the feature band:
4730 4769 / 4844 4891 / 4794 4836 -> -0.057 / 1.58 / 1.51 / 1.54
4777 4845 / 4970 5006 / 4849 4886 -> 0.069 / 1.62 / 1.54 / 1.59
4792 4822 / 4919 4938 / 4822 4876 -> 0.037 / 1.63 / 1.52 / 1.59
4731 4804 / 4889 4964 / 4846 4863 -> 0.030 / 1.59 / 1.55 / 1.57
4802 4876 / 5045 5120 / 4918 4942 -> 0.028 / 1.56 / 1.54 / 1.55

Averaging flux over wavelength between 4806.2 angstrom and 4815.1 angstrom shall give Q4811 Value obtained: 1.62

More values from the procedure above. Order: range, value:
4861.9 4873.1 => 1.39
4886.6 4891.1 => 1.5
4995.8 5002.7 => 1.55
